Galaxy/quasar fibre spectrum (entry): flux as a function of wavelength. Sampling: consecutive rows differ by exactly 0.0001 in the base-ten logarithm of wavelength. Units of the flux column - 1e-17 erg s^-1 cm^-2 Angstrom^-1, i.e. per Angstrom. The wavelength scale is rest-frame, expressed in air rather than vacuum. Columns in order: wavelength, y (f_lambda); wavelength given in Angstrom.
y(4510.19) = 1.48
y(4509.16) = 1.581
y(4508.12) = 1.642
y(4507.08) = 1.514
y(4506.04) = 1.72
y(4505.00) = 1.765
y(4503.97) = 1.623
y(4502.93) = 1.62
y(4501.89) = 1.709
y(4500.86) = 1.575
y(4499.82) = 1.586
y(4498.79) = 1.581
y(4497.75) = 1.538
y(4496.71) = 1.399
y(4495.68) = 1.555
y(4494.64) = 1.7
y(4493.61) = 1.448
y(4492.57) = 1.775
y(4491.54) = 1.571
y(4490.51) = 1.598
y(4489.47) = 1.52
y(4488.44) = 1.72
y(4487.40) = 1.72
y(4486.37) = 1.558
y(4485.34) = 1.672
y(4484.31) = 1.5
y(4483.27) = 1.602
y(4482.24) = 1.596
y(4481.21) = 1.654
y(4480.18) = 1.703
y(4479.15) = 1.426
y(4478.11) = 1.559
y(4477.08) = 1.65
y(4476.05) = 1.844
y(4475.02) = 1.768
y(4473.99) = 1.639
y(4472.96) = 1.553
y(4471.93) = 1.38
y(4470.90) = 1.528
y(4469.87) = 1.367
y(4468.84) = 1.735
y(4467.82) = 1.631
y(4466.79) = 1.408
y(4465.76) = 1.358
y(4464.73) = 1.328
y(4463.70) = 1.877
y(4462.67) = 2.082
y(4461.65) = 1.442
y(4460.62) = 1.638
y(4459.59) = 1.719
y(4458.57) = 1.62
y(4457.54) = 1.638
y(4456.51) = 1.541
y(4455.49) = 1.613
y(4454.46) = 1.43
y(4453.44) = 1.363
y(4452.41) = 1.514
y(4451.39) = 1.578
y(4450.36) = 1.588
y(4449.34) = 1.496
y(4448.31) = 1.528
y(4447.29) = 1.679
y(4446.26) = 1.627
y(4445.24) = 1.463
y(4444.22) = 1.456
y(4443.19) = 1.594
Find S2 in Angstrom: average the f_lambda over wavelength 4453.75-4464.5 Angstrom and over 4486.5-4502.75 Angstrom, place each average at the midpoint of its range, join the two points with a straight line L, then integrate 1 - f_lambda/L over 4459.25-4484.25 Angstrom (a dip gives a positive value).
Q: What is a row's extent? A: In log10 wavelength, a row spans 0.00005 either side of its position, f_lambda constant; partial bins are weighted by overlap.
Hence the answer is 0.4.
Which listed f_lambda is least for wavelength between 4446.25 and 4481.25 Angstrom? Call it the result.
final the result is 1.328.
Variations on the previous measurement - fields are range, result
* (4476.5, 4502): 1.399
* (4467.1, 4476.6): 1.367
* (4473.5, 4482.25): 1.426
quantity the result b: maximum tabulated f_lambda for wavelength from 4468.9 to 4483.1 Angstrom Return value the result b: 1.844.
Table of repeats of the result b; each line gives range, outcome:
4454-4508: 2.082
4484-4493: 1.775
